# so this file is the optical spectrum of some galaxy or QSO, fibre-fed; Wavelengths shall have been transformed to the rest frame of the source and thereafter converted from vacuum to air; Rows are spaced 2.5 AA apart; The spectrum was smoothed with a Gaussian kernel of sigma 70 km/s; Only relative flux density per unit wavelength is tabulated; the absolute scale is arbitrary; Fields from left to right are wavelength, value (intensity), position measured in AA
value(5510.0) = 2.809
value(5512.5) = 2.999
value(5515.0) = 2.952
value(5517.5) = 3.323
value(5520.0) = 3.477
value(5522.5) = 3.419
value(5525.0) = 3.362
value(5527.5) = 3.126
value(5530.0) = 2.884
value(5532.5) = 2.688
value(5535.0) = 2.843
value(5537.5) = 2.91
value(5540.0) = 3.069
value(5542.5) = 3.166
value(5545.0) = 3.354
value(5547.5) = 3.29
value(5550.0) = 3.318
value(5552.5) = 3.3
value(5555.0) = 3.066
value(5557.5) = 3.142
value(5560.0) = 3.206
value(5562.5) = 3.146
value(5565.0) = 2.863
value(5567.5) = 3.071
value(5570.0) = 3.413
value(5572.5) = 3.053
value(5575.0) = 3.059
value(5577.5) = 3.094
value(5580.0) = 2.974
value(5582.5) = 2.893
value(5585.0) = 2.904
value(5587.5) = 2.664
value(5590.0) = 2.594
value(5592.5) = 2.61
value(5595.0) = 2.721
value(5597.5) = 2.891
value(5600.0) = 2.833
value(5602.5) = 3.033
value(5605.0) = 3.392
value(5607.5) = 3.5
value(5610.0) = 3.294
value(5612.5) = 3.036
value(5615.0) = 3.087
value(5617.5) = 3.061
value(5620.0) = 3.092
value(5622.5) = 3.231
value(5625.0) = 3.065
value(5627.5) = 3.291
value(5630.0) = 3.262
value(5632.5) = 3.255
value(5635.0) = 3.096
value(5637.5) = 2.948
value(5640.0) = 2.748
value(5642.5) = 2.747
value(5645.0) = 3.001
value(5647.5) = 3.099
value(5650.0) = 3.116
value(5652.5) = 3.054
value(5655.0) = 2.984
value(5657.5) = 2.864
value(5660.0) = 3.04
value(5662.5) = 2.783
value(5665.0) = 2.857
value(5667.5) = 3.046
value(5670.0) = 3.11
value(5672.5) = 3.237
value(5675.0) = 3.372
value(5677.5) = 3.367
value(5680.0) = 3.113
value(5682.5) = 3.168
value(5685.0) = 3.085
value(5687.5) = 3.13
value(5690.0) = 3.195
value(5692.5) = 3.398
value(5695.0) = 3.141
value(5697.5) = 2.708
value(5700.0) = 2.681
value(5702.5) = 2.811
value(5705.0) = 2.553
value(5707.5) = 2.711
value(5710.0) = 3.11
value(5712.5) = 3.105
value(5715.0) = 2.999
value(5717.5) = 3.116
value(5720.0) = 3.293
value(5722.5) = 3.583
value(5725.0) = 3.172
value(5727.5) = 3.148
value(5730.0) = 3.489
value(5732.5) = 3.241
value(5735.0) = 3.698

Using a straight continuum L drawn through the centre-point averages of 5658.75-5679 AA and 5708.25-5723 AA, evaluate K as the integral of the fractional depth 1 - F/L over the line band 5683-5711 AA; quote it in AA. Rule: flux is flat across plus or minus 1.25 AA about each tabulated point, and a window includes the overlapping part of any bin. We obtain 1.59 AA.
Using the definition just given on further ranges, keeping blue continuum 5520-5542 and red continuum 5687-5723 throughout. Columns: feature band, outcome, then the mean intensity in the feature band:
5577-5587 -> 0.39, 2.93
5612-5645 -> -0.29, 3.07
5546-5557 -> -0.64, 3.24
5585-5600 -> 1.60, 2.72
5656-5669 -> 0.47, 2.92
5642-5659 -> 0.25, 2.99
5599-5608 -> -0.37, 3.17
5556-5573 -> -0.40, 3.13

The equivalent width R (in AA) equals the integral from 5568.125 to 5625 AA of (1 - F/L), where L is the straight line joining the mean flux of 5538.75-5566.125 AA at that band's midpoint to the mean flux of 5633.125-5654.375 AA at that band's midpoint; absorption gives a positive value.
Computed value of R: 1.1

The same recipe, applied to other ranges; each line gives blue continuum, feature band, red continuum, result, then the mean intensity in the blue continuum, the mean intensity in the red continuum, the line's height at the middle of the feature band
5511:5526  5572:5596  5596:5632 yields 2.47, 3.25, 3.15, 3.18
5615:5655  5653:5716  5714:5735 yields 3.24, 3.07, 3.28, 3.19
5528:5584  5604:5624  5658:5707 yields -0.96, 3.08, 3.03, 3.06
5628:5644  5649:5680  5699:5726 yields -0.53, 3.02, 3.01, 3.02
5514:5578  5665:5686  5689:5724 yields -0.82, 3.14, 3.03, 3.05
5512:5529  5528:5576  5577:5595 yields -1.15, 3.24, 2.8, 3.03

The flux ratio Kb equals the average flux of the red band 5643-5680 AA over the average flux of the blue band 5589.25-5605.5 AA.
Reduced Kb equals 1.07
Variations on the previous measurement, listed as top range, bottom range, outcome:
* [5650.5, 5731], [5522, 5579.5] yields 0.99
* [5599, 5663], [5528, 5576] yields 0.99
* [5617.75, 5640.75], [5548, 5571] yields 0.98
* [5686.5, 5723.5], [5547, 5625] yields 0.99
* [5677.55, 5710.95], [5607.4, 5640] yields 0.95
